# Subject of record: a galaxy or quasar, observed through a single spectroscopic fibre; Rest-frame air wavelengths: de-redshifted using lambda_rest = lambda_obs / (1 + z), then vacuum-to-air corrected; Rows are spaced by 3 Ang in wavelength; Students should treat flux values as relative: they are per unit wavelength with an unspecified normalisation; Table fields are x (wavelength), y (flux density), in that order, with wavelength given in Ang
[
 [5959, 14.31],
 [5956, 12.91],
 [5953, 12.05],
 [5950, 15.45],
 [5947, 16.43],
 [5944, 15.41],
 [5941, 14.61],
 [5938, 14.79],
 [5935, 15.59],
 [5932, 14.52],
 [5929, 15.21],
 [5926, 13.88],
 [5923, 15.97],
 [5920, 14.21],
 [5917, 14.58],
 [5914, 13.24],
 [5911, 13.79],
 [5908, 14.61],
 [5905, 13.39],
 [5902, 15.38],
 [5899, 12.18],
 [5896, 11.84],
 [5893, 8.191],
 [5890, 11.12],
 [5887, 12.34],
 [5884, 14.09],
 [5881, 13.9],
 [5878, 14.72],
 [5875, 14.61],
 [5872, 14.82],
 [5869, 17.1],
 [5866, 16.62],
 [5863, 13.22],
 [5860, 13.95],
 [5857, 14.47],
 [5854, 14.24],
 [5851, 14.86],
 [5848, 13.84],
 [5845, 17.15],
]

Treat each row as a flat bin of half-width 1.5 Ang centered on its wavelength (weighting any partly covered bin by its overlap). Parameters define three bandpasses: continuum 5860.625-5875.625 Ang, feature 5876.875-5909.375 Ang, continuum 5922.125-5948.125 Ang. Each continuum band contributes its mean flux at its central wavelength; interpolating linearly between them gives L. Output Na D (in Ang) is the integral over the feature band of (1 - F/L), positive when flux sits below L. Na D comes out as 5.0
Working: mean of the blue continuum 15.2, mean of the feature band 12.9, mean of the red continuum 15.1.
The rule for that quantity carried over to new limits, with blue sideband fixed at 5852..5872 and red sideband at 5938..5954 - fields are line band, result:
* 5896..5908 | 1.1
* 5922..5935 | 0.0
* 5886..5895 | 2.6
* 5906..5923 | 0.8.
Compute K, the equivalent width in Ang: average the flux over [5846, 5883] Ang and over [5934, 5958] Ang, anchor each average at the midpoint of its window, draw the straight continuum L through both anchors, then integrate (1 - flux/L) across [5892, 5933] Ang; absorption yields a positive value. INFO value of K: 2.7 Ang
